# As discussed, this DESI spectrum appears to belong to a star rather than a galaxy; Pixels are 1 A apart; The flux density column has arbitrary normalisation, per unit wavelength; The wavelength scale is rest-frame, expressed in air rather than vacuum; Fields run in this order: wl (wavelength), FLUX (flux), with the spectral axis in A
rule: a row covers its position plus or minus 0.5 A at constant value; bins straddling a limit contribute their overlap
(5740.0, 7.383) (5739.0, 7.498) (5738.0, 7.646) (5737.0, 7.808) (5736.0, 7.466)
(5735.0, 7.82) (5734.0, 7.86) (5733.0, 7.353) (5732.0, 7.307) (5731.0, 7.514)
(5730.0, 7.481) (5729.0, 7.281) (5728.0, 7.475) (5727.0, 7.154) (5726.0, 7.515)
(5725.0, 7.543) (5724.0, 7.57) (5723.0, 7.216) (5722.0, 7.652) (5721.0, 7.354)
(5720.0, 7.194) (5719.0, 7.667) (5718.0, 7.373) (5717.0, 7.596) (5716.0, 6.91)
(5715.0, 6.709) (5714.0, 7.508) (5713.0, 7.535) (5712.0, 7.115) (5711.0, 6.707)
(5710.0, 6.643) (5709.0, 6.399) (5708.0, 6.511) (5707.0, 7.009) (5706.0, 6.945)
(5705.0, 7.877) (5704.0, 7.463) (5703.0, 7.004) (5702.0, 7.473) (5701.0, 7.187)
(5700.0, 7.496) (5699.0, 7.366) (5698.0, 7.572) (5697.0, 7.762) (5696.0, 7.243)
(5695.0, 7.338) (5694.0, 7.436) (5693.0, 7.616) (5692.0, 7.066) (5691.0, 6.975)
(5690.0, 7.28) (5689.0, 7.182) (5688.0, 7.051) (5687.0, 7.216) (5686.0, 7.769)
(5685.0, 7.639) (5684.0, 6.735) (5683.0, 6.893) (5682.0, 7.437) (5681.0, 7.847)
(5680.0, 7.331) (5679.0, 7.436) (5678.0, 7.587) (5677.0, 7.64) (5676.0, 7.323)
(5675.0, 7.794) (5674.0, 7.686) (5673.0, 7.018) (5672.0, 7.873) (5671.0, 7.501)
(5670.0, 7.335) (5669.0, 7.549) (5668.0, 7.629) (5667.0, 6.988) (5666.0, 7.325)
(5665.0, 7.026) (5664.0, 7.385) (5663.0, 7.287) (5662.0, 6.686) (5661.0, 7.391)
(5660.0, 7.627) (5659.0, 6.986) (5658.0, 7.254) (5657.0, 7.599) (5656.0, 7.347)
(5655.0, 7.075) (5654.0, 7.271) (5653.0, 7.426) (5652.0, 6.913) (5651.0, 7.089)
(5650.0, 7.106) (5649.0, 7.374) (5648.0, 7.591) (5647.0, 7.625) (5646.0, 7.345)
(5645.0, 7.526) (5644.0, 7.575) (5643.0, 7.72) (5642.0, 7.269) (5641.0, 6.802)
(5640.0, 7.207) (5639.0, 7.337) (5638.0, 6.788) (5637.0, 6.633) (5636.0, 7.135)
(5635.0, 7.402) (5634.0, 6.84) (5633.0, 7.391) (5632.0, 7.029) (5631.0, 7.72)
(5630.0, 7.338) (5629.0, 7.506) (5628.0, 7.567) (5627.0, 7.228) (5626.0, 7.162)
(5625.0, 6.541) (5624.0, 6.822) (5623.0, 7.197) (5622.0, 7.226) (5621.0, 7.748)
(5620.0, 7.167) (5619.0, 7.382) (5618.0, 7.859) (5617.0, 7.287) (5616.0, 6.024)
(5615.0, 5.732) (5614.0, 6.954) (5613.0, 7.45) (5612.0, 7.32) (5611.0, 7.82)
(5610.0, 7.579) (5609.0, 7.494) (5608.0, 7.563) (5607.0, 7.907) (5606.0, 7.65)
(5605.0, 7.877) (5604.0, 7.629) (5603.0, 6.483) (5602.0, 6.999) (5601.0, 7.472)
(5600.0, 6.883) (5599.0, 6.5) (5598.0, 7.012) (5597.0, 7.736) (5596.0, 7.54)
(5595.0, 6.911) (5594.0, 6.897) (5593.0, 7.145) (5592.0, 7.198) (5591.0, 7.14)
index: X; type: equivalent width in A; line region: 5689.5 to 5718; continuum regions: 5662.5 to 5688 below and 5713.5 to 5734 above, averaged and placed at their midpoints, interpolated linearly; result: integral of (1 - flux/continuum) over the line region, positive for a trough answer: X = 0.7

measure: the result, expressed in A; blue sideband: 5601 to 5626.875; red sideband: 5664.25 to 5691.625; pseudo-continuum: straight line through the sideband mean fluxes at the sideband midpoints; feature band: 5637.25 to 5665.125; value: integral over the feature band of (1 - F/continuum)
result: 0.2 A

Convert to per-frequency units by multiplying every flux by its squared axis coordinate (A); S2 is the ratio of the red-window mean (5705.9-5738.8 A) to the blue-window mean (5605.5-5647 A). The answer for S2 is 1.04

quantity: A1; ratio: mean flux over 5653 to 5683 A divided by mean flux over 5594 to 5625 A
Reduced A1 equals 1.02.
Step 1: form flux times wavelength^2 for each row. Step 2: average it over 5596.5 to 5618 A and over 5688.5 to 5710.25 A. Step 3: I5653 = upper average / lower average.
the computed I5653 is 1.0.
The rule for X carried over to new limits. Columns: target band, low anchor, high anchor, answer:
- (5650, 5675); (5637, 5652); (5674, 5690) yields 0.1 A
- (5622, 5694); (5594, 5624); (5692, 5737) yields -0.1 A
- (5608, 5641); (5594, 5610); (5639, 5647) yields 0.7 A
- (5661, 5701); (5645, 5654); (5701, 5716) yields -1.0 A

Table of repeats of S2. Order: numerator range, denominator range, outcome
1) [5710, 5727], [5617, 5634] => 1.03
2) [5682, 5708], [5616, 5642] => 1.04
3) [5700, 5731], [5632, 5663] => 1.02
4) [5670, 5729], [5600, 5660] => 1.03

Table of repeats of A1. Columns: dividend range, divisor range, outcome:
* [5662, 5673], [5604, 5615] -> 0.98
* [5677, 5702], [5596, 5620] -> 1.02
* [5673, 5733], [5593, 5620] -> 1.01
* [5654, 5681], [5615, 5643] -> 1.03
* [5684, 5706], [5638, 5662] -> 1.01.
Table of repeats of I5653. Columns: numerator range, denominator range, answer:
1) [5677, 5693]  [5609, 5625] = 1.05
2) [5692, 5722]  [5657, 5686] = 0.99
